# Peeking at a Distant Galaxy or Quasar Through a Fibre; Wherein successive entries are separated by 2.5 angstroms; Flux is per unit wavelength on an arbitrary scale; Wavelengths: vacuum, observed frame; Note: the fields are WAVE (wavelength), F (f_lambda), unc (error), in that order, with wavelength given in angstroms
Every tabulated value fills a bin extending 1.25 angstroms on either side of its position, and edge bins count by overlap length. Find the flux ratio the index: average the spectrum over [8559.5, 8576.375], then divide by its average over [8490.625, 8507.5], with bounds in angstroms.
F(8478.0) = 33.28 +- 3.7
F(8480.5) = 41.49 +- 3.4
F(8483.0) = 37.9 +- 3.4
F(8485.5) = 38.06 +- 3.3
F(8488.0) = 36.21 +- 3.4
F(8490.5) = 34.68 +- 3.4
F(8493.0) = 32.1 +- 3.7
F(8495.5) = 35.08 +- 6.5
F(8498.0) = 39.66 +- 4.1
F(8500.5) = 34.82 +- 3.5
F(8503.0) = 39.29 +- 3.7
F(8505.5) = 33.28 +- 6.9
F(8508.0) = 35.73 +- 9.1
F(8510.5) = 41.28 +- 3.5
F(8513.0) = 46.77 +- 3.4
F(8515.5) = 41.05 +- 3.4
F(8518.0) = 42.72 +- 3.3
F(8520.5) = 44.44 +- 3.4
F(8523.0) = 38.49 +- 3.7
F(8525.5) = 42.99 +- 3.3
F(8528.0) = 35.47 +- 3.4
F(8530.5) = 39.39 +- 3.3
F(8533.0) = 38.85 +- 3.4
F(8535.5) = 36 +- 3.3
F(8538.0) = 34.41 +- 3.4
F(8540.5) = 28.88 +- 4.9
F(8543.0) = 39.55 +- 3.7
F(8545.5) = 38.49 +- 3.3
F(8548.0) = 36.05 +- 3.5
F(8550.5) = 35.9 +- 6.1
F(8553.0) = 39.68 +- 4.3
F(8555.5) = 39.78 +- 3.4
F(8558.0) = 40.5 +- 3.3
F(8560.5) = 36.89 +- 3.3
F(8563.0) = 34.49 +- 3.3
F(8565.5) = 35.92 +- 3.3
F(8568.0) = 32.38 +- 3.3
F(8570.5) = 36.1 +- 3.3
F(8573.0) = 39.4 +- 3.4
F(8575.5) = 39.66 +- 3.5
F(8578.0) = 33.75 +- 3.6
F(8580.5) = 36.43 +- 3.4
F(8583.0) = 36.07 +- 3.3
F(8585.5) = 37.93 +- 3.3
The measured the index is 1.02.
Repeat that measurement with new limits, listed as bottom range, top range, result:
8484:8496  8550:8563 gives 1.09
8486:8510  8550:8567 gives 1.05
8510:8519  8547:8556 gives 0.88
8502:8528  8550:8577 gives 0.93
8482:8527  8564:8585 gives 0.94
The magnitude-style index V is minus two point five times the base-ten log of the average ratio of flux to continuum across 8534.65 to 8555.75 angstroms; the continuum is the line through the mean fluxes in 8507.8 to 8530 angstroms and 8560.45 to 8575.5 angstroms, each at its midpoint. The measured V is 0.06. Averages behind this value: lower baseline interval 41.2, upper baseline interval 36.1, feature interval 36.4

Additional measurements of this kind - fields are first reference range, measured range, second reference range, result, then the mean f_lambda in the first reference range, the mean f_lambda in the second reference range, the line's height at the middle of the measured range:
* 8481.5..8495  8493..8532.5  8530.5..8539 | -0.08 mag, 35.9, 36.9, 36.4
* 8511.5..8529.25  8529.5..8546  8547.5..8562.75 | 0.10 mag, 41.7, 38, 39.8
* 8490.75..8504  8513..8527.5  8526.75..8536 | -0.14 mag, 36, 37.5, 37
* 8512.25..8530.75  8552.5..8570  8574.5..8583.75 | 0.03 mag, 41.4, 36.4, 38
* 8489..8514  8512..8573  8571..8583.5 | -0.03 mag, 37.2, 37.1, 37.1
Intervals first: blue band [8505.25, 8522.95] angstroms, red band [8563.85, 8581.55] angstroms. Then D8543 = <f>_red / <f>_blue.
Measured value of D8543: 0.9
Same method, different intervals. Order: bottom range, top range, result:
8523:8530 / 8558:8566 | 0.93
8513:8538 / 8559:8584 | 0.90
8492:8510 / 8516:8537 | 1.11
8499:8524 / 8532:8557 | 0.92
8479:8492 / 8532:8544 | 0.94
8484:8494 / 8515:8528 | 1.17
